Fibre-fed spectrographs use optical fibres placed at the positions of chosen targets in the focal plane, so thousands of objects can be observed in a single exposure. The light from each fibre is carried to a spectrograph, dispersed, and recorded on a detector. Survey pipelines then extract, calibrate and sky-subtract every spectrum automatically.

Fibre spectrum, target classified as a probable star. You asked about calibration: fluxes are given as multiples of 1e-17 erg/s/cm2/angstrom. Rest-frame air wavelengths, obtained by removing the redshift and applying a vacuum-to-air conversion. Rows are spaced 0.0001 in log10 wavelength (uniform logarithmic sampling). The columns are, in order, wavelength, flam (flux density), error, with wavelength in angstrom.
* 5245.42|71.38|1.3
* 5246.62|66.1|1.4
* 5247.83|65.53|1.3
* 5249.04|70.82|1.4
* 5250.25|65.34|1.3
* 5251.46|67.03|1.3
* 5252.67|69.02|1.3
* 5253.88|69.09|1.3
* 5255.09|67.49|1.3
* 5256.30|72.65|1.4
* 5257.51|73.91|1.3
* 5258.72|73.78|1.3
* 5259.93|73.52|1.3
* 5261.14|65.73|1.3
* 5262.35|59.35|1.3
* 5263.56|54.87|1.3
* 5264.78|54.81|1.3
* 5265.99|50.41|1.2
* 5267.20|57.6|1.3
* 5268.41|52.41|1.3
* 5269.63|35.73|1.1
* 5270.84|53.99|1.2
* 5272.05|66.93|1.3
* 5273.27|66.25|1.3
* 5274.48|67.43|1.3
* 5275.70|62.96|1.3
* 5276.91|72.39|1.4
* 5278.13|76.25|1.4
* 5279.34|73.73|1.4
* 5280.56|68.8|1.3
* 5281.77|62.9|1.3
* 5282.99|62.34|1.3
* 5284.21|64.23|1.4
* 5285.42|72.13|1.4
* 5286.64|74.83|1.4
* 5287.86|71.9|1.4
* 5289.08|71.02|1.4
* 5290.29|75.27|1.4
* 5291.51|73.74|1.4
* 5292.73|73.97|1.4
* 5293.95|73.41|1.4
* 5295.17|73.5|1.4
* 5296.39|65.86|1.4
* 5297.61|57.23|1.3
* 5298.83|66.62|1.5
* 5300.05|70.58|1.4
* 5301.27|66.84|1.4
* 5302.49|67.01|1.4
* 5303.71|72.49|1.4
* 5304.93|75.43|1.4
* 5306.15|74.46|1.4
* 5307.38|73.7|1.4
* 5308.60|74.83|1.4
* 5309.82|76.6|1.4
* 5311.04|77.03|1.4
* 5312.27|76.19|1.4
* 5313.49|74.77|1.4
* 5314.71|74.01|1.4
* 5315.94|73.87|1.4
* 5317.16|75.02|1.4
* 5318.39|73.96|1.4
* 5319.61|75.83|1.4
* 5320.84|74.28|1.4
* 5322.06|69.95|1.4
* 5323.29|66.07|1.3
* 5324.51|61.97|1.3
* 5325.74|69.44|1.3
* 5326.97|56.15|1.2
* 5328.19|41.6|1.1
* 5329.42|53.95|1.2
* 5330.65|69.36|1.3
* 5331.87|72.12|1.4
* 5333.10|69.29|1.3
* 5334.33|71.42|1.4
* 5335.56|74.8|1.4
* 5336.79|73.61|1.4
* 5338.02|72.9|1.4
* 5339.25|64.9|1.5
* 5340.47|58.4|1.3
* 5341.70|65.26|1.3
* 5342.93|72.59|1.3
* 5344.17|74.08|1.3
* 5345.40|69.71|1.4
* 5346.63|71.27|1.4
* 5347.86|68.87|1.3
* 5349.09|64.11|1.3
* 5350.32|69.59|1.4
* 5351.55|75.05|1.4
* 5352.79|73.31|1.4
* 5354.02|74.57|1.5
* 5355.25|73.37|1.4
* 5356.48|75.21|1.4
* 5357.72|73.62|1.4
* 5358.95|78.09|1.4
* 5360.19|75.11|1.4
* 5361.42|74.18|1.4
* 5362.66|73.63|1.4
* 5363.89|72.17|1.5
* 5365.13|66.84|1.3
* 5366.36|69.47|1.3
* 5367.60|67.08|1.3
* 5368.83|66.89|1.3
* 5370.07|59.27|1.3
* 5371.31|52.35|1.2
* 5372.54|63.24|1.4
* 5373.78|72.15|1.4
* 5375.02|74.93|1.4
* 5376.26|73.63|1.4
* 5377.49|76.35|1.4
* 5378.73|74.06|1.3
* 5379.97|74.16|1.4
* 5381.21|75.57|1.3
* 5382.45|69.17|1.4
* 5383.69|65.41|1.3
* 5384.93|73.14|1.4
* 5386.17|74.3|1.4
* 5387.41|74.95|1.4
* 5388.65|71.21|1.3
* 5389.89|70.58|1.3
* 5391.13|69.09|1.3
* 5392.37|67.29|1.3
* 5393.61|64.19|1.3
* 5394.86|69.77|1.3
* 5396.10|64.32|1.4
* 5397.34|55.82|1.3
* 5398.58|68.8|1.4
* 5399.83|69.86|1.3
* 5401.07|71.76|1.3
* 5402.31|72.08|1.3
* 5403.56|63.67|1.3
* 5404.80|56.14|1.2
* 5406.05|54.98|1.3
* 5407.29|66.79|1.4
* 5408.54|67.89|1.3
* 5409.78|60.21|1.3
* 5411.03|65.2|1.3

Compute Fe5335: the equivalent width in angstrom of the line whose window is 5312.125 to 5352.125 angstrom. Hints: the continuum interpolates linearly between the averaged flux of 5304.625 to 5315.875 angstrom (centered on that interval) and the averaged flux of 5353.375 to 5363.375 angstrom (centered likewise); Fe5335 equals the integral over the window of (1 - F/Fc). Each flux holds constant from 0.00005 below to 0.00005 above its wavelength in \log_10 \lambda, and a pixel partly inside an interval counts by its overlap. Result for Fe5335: 3.3 angstrom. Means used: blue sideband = 75.1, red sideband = 74.7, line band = 68.8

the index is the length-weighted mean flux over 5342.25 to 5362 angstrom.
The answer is 72.6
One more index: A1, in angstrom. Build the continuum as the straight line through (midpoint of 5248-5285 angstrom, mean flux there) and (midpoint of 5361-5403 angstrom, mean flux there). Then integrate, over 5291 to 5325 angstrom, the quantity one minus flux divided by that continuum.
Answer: -2.9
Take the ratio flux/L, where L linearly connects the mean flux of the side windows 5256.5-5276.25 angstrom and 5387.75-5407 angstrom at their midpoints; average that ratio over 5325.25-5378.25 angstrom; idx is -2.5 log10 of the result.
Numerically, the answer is -0.08 mag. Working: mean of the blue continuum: 60.8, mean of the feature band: 68.9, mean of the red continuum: 66.1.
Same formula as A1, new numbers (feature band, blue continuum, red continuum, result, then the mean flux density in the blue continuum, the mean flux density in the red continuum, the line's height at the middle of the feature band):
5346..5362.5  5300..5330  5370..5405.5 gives -0.9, 69.8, 68.6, 69.2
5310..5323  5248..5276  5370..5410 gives -1.8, 63.1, 68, 65.2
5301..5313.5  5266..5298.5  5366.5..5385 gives -1.3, 66.1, 69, 66.9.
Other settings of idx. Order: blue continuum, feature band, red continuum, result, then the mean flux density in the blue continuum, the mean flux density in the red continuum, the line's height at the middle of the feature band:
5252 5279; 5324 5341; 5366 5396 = 0.03 mag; 63.6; 69.4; 67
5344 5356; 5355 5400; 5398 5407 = -0.03 mag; 71.4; 65.4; 68.2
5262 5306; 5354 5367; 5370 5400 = -0.08 mag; 65.8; 69.1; 68.3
